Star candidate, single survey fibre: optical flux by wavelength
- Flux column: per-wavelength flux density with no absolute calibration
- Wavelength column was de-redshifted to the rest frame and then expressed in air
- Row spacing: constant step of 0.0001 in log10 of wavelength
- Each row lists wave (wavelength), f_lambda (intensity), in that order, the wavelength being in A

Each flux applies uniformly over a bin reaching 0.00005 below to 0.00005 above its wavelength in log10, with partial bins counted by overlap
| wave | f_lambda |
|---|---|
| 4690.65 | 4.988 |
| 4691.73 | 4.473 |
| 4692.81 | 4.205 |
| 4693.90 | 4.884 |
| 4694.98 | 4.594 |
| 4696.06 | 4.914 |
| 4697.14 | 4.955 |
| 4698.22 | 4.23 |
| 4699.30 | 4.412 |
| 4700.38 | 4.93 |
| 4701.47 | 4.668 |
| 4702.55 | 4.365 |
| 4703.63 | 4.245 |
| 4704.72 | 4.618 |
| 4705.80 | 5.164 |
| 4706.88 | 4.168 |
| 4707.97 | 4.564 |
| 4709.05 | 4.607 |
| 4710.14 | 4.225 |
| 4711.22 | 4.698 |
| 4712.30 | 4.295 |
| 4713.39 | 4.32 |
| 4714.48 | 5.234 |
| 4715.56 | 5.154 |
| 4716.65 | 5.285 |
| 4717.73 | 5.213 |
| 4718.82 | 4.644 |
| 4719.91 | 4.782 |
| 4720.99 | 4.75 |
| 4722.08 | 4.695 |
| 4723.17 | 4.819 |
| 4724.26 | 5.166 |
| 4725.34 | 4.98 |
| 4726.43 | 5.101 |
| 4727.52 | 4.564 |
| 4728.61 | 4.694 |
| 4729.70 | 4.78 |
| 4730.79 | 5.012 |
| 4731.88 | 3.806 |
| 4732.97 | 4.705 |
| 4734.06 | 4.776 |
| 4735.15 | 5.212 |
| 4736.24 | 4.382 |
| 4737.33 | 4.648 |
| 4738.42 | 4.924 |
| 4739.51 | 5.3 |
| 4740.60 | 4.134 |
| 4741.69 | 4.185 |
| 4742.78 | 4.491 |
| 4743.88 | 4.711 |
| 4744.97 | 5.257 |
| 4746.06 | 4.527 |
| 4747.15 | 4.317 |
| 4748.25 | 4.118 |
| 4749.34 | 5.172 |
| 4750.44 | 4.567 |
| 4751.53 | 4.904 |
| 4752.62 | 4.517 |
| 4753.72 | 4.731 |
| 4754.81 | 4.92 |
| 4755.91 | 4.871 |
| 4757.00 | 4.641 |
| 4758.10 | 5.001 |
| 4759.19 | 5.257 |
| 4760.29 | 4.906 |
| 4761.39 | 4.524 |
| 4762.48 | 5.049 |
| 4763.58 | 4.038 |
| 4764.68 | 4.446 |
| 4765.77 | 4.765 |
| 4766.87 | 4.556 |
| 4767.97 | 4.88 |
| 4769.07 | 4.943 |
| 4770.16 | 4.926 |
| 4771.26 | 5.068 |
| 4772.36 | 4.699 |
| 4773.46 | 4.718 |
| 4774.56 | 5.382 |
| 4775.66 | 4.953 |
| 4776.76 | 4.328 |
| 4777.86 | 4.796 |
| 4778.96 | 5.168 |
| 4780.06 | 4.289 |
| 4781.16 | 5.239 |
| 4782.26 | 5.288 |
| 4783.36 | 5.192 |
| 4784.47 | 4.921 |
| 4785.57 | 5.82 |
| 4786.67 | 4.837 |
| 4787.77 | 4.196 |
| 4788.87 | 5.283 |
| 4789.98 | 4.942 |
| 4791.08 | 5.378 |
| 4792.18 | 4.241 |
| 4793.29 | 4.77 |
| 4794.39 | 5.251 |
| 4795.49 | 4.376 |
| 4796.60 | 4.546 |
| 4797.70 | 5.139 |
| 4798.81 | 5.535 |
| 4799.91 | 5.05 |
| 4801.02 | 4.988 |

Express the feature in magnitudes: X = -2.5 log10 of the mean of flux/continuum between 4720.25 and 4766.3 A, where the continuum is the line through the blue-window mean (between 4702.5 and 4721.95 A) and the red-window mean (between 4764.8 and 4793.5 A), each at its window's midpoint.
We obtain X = 0.015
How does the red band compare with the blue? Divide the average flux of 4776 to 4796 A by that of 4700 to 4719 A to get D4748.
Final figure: 1.05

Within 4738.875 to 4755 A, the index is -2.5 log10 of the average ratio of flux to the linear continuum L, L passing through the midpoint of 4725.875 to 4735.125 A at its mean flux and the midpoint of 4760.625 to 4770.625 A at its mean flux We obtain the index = 0.010 mag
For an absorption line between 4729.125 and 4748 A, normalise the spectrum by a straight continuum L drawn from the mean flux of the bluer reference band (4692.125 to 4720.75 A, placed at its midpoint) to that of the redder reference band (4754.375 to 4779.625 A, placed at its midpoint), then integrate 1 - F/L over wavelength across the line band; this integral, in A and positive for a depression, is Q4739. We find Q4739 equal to 0.4 A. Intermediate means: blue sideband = 4.67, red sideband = 4.82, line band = 4.65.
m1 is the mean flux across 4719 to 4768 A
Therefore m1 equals 4.72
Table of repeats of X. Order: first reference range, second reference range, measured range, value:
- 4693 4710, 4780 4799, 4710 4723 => -0.03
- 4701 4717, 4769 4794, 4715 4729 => -0.05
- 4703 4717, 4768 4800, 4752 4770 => 0.02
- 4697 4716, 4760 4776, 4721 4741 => -0.02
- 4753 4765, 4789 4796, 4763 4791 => -0.01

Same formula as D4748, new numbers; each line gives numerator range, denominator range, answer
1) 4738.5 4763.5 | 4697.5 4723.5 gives 1.01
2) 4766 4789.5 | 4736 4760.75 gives 1.04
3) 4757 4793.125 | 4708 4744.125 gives 1.03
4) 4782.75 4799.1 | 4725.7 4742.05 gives 1.06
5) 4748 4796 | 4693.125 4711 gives 1.05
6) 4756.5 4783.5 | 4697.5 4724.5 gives 1.03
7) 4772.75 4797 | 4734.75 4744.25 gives 1.05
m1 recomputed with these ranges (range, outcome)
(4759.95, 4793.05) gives 4.86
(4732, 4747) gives 4.68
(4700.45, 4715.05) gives 4.56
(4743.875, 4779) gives 4.77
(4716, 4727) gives 4.94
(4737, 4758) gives 4.69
